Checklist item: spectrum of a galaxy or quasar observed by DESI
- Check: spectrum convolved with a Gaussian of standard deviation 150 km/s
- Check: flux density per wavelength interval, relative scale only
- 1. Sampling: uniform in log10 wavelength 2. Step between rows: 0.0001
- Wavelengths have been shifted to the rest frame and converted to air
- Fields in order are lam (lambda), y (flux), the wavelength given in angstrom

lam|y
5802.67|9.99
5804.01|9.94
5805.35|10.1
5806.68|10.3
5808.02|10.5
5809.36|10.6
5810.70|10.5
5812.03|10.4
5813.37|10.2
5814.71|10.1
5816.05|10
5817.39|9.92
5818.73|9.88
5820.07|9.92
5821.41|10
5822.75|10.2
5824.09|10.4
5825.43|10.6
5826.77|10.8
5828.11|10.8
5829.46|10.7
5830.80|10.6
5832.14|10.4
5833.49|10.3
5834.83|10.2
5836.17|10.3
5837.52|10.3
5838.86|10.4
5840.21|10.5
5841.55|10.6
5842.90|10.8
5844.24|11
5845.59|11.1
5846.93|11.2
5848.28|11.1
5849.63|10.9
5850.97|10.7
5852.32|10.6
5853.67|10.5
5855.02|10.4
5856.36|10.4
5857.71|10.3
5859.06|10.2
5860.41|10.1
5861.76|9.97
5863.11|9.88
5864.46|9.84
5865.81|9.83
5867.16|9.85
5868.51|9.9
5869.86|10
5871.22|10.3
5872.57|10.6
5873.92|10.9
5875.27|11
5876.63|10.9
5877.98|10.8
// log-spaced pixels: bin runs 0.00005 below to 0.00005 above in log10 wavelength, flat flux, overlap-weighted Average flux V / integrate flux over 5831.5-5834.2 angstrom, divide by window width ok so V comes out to 10.3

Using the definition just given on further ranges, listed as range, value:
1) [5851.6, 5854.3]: 10.5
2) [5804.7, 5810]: 10.4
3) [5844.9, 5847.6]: 11.2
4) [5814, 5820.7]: 9.96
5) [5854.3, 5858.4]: 10.4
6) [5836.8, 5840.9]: 10.4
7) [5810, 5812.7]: 10.5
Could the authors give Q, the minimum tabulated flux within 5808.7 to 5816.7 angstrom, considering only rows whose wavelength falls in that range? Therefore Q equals 10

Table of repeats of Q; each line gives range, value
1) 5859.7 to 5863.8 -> 9.88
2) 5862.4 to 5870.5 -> 9.83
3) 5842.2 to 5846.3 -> 10.8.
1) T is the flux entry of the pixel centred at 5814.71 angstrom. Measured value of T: 10.1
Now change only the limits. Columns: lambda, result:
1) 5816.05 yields 10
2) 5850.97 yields 10.7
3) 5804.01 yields 9.94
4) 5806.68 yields 10.3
